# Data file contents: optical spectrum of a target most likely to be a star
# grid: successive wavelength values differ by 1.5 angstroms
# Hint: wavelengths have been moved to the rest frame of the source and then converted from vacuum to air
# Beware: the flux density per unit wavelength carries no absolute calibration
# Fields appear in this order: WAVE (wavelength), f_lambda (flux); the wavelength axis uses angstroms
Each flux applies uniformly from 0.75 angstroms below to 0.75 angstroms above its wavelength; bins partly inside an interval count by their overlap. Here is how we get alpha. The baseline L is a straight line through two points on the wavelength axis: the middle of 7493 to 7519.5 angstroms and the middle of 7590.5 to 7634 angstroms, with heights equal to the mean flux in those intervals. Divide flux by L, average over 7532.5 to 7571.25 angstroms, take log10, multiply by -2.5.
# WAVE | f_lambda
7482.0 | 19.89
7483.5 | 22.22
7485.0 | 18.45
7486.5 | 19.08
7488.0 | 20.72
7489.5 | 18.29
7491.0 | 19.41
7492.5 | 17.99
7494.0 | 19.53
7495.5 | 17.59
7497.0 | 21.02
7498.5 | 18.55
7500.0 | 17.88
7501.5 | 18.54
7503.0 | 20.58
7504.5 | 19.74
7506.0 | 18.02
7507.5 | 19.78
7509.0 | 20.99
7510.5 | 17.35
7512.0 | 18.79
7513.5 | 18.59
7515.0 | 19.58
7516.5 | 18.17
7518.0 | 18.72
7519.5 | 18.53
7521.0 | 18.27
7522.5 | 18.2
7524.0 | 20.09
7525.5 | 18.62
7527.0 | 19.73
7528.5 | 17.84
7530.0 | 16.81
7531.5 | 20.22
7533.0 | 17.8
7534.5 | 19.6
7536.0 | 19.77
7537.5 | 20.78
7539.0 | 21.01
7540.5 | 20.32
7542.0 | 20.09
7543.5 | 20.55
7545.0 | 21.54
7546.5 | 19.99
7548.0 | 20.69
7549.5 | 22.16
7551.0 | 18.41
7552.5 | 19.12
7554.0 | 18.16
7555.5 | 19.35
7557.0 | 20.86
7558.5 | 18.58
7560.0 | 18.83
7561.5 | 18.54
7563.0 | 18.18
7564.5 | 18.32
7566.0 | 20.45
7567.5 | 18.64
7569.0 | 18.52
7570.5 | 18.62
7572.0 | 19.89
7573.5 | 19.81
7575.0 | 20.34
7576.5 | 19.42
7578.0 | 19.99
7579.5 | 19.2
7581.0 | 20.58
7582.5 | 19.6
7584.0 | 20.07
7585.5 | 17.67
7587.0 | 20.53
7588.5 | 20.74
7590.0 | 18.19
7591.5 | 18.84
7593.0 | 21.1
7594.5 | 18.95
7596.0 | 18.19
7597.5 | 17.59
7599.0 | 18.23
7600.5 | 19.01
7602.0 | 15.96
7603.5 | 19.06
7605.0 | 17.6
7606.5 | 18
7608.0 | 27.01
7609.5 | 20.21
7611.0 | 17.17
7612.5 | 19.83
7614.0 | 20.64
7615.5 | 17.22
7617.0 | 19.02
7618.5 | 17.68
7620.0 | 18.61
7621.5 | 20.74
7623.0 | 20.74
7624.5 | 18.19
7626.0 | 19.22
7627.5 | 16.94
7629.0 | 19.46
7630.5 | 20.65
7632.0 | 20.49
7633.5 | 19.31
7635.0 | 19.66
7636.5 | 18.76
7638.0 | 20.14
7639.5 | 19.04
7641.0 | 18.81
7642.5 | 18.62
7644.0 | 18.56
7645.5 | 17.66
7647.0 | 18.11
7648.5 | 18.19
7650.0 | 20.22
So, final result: -0.03 mag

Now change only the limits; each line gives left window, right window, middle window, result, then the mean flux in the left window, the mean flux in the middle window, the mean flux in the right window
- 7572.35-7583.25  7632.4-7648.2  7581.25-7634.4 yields 0.01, 19.9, 19.2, 18.9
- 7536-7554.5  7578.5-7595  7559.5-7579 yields 0.04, 20.2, 19.2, 19.6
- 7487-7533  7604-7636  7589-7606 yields 0.05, 18.9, 18.5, 19.4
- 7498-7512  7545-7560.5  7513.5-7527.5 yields 0.02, 19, 18.8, 19.7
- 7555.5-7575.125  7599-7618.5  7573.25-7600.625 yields -0.01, 19.2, 19.4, 19.1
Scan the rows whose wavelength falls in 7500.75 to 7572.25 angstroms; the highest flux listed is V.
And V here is 22.16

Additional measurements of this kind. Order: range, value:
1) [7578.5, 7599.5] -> 21.1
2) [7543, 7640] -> 27.01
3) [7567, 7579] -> 20.34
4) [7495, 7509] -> 21.02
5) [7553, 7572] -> 20.86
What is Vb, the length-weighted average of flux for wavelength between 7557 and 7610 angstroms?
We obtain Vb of 19.3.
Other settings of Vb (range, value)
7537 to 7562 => 19.9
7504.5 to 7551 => 19.4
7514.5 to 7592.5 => 19.4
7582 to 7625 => 19.2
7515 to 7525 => 18.7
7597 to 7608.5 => 18.9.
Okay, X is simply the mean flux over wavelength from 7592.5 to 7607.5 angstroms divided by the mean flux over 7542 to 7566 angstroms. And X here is 0.94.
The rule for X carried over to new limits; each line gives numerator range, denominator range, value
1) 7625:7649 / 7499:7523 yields 1.01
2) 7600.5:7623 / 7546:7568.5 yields 1.00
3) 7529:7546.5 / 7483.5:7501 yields 1.04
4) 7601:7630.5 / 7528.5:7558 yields 0.97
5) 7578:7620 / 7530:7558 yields 0.96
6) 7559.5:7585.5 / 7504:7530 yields 1.03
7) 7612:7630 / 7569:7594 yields 0.97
